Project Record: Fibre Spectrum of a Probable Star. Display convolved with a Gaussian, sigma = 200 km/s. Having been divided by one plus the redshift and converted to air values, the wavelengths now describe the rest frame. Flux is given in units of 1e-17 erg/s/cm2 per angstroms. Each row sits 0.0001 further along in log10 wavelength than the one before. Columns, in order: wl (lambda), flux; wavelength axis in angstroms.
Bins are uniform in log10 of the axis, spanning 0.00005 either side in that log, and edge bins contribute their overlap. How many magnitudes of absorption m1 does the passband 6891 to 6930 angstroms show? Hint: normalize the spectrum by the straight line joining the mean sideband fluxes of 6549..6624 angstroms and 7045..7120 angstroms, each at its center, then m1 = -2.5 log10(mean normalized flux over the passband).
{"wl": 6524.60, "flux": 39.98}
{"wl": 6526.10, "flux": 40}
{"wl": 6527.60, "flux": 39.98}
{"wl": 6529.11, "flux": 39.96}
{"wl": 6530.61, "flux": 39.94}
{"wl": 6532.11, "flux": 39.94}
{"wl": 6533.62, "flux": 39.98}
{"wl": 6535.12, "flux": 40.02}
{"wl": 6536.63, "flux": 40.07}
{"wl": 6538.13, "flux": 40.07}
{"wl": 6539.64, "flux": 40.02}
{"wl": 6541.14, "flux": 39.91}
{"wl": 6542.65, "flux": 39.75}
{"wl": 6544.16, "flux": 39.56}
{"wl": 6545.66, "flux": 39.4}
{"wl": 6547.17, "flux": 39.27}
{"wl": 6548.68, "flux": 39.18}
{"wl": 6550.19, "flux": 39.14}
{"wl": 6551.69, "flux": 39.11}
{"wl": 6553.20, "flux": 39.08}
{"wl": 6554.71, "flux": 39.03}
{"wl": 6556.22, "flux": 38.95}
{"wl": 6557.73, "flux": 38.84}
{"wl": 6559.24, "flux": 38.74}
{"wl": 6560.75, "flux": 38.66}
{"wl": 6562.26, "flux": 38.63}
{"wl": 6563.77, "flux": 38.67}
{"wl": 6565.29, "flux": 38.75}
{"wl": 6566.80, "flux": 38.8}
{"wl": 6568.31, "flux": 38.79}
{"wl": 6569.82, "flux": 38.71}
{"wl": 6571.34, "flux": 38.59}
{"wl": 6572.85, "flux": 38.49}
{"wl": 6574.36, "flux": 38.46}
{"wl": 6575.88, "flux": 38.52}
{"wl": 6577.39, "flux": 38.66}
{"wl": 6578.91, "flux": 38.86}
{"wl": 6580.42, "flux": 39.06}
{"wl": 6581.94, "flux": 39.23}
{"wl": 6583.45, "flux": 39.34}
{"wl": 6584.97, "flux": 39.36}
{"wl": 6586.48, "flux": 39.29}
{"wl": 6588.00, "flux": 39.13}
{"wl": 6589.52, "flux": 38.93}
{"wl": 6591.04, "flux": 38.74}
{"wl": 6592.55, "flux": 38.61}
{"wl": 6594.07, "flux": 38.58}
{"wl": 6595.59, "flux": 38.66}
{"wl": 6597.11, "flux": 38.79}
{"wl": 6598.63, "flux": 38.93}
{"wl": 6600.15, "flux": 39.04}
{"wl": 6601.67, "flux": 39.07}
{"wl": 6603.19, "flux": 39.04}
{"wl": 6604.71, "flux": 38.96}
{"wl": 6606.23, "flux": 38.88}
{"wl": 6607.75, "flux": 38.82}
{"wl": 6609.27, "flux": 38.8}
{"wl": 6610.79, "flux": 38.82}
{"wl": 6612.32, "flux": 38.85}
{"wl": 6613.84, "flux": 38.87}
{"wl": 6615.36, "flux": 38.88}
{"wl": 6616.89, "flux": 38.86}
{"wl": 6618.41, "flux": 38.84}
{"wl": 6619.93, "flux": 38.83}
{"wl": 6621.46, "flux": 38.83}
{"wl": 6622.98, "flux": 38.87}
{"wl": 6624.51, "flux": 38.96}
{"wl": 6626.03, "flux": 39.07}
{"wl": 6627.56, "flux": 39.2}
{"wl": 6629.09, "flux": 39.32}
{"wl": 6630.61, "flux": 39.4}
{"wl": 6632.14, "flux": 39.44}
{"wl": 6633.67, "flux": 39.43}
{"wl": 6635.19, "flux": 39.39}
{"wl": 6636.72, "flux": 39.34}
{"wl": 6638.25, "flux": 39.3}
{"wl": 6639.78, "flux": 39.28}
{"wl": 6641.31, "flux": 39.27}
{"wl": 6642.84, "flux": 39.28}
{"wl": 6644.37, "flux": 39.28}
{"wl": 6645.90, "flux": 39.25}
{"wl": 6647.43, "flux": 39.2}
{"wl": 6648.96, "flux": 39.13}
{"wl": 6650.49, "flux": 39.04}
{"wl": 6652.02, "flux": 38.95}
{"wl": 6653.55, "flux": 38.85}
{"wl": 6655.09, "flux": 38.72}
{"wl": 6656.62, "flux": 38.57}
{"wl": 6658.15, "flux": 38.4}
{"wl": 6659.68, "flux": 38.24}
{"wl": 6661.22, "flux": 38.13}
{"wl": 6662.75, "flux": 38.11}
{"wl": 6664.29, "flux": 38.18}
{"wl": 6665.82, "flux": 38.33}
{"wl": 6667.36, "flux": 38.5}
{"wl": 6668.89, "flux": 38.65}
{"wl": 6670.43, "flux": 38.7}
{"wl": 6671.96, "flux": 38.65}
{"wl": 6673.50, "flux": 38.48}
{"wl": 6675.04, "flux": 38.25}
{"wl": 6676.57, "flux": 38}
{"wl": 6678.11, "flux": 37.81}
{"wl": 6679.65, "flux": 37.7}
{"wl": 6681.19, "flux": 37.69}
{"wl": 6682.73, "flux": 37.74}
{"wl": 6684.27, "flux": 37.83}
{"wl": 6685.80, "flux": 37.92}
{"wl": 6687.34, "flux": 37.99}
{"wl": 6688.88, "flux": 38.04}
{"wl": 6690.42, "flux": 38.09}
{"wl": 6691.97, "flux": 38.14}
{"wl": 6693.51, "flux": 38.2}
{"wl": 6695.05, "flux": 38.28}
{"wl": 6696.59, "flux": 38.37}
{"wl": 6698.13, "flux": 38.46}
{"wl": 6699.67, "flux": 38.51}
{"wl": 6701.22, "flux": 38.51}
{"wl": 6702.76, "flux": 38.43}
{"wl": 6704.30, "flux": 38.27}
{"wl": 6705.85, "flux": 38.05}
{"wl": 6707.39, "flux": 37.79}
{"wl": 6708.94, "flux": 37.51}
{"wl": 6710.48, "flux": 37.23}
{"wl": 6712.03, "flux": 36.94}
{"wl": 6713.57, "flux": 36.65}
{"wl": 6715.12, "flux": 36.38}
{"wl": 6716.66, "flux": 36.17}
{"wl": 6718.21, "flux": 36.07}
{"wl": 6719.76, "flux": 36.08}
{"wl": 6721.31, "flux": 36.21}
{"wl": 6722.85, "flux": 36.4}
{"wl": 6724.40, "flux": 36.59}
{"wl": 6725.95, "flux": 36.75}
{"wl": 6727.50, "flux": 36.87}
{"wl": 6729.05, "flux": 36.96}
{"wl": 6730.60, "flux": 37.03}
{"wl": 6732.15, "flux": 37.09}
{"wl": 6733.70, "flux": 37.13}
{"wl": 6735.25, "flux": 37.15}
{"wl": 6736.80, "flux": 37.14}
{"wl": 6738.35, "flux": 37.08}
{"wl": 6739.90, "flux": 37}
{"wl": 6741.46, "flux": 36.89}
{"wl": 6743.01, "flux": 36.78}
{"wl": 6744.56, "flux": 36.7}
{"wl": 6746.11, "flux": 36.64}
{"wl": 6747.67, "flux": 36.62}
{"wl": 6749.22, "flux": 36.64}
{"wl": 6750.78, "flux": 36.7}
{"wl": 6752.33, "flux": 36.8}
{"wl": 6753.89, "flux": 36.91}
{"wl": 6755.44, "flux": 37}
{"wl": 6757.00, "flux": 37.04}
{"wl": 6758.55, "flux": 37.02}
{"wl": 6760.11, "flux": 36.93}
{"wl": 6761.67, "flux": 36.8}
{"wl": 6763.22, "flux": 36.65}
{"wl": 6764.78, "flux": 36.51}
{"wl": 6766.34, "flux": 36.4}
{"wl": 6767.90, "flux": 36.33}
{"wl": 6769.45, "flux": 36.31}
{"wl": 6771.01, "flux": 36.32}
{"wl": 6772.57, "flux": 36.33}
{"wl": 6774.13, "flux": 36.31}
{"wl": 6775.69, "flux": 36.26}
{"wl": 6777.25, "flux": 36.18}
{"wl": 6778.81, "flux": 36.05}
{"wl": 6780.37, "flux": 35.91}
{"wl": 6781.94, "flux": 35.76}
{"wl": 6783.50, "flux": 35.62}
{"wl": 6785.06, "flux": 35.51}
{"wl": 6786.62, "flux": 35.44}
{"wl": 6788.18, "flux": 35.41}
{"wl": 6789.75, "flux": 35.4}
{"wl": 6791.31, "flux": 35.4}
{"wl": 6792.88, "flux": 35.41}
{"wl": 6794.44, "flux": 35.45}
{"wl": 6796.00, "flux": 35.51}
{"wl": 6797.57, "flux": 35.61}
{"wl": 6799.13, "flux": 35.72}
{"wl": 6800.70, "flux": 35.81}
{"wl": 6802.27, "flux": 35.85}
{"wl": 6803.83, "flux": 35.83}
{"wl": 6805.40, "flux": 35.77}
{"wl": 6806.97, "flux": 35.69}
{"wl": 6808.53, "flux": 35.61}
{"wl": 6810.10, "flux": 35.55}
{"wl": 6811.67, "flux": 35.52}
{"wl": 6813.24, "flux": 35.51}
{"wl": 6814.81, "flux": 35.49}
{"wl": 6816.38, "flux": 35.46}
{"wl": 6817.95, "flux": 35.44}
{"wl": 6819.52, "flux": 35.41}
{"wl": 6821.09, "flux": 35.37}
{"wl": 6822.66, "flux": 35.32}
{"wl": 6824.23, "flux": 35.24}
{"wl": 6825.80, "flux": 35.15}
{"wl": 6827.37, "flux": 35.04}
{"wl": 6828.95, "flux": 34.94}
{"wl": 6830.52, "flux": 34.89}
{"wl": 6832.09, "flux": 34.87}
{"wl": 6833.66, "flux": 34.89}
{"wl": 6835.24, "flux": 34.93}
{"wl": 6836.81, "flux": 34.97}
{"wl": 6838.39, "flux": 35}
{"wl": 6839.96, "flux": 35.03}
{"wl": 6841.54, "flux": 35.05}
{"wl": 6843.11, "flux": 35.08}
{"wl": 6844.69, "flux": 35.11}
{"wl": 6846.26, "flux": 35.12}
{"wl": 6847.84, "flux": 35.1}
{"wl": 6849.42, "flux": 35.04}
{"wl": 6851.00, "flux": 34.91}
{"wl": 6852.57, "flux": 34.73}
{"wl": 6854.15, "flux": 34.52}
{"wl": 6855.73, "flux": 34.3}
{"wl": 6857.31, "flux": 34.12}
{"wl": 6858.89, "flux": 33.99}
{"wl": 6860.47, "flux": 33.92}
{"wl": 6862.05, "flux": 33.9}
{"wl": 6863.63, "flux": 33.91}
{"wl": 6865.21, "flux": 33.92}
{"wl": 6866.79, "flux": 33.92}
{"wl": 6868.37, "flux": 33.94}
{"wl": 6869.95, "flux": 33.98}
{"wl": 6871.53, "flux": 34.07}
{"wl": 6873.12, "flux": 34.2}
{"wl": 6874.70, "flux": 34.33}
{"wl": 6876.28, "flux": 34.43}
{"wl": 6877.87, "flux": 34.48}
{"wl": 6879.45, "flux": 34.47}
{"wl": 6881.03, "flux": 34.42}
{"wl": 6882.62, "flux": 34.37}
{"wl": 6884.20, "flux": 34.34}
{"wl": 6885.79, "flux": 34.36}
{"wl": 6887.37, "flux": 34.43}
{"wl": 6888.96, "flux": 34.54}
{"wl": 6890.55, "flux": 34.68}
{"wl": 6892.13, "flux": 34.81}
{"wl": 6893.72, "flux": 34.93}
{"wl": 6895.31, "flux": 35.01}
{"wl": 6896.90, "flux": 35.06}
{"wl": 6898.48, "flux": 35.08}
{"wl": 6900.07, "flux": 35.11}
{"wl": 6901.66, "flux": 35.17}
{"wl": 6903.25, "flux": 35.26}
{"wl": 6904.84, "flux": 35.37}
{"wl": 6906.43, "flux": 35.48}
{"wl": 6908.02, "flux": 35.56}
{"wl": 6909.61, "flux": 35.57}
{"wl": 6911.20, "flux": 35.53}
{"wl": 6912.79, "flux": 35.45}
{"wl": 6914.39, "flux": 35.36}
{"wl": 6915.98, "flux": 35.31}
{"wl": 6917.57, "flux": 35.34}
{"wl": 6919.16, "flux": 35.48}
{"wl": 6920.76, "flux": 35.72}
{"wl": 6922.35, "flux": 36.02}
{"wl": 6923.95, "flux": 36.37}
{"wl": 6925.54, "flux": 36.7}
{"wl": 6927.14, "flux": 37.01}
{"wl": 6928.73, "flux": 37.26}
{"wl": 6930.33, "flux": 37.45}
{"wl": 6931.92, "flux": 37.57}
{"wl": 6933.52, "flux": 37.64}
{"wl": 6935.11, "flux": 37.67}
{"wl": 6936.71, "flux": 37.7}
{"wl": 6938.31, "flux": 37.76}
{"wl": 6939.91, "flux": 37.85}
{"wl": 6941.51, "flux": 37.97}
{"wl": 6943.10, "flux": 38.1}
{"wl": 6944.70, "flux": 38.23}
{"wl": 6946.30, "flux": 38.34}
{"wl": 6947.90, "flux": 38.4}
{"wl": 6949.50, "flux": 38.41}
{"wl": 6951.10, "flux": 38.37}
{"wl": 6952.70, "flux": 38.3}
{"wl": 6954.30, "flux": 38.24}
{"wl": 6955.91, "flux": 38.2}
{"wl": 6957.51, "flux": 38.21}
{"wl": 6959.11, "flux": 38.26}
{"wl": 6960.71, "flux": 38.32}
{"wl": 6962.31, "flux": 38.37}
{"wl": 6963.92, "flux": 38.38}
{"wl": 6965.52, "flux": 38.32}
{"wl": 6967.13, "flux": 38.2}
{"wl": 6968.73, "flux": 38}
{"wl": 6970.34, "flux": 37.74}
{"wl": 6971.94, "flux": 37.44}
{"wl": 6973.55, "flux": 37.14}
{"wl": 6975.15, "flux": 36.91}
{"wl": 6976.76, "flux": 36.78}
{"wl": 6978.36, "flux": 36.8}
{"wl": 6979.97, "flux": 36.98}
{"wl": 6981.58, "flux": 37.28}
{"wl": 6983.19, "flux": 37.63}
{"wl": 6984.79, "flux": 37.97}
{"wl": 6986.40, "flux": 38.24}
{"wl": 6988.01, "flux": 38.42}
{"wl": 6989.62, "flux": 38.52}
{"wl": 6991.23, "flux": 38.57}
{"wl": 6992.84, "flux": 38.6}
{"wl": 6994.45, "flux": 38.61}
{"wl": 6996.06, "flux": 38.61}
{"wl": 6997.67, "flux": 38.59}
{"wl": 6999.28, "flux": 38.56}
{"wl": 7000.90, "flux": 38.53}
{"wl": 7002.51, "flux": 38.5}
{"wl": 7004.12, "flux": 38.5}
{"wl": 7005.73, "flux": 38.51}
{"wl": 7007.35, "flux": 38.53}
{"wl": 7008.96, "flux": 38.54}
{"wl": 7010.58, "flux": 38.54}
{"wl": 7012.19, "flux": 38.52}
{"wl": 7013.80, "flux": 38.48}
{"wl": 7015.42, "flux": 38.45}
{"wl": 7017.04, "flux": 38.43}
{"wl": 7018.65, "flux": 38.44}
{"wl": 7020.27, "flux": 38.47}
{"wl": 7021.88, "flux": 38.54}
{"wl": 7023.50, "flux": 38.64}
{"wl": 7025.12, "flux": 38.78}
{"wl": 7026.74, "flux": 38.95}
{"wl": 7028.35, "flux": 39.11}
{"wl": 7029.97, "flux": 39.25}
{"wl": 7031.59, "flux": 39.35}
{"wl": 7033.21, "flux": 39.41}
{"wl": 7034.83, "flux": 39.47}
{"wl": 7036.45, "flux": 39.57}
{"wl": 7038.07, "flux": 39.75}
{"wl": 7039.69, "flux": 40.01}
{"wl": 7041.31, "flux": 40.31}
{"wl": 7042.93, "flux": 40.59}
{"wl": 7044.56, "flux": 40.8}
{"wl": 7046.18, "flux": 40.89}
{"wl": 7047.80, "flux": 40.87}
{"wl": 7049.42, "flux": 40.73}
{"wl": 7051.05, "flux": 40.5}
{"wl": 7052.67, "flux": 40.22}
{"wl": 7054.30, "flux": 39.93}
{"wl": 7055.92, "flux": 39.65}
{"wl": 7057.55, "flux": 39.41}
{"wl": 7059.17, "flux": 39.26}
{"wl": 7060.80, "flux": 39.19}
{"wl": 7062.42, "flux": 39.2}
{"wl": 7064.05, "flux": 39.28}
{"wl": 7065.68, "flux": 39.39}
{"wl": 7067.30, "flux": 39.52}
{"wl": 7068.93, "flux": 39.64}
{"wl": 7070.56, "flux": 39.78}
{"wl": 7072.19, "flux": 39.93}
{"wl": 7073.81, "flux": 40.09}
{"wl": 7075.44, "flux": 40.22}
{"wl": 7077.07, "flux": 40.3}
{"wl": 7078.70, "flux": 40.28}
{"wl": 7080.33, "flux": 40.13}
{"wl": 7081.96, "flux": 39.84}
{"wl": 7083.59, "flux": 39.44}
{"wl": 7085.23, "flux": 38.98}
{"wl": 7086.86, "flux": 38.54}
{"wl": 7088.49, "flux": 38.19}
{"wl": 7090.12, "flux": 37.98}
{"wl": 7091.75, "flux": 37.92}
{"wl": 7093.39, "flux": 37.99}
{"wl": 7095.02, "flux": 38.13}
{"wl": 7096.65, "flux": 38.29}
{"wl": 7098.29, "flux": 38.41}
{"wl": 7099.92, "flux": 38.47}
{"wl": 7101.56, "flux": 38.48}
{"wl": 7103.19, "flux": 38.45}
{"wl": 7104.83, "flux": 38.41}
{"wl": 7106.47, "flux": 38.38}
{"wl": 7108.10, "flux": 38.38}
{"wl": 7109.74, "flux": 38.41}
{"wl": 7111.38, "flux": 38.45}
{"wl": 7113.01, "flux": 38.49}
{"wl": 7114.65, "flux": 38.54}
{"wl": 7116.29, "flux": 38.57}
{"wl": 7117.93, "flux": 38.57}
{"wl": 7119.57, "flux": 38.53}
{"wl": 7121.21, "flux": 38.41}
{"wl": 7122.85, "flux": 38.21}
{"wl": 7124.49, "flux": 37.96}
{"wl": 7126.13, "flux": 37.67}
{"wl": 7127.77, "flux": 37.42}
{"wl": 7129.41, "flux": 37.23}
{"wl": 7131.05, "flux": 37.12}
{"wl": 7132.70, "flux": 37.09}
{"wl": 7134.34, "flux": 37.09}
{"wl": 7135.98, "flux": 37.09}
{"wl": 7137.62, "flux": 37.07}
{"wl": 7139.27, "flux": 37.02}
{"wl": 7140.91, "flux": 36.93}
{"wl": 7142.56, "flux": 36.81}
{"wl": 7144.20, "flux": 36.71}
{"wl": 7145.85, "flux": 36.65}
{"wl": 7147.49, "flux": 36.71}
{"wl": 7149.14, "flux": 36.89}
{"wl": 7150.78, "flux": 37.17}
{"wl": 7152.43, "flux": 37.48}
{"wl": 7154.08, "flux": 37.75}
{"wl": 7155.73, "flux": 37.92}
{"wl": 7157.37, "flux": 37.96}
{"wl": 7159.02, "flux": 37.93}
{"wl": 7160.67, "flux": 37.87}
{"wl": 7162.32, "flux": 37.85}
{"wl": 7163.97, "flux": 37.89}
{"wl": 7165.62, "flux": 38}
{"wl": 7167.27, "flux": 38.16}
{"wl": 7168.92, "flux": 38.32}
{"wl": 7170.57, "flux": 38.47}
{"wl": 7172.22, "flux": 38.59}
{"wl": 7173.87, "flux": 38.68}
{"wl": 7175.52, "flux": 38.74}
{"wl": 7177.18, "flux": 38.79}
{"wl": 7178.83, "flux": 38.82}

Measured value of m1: 0.101 mag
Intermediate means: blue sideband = 38.9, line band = 35.6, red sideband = 39.2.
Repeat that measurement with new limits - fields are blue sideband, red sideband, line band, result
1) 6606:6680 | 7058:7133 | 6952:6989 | 0.03 mag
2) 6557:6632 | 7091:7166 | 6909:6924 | 0.08 mag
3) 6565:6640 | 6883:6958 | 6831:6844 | 0.06 mag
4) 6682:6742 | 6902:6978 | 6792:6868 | 0.07 mag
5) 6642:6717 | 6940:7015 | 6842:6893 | 0.11 mag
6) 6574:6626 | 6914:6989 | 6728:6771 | 0.04 mag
